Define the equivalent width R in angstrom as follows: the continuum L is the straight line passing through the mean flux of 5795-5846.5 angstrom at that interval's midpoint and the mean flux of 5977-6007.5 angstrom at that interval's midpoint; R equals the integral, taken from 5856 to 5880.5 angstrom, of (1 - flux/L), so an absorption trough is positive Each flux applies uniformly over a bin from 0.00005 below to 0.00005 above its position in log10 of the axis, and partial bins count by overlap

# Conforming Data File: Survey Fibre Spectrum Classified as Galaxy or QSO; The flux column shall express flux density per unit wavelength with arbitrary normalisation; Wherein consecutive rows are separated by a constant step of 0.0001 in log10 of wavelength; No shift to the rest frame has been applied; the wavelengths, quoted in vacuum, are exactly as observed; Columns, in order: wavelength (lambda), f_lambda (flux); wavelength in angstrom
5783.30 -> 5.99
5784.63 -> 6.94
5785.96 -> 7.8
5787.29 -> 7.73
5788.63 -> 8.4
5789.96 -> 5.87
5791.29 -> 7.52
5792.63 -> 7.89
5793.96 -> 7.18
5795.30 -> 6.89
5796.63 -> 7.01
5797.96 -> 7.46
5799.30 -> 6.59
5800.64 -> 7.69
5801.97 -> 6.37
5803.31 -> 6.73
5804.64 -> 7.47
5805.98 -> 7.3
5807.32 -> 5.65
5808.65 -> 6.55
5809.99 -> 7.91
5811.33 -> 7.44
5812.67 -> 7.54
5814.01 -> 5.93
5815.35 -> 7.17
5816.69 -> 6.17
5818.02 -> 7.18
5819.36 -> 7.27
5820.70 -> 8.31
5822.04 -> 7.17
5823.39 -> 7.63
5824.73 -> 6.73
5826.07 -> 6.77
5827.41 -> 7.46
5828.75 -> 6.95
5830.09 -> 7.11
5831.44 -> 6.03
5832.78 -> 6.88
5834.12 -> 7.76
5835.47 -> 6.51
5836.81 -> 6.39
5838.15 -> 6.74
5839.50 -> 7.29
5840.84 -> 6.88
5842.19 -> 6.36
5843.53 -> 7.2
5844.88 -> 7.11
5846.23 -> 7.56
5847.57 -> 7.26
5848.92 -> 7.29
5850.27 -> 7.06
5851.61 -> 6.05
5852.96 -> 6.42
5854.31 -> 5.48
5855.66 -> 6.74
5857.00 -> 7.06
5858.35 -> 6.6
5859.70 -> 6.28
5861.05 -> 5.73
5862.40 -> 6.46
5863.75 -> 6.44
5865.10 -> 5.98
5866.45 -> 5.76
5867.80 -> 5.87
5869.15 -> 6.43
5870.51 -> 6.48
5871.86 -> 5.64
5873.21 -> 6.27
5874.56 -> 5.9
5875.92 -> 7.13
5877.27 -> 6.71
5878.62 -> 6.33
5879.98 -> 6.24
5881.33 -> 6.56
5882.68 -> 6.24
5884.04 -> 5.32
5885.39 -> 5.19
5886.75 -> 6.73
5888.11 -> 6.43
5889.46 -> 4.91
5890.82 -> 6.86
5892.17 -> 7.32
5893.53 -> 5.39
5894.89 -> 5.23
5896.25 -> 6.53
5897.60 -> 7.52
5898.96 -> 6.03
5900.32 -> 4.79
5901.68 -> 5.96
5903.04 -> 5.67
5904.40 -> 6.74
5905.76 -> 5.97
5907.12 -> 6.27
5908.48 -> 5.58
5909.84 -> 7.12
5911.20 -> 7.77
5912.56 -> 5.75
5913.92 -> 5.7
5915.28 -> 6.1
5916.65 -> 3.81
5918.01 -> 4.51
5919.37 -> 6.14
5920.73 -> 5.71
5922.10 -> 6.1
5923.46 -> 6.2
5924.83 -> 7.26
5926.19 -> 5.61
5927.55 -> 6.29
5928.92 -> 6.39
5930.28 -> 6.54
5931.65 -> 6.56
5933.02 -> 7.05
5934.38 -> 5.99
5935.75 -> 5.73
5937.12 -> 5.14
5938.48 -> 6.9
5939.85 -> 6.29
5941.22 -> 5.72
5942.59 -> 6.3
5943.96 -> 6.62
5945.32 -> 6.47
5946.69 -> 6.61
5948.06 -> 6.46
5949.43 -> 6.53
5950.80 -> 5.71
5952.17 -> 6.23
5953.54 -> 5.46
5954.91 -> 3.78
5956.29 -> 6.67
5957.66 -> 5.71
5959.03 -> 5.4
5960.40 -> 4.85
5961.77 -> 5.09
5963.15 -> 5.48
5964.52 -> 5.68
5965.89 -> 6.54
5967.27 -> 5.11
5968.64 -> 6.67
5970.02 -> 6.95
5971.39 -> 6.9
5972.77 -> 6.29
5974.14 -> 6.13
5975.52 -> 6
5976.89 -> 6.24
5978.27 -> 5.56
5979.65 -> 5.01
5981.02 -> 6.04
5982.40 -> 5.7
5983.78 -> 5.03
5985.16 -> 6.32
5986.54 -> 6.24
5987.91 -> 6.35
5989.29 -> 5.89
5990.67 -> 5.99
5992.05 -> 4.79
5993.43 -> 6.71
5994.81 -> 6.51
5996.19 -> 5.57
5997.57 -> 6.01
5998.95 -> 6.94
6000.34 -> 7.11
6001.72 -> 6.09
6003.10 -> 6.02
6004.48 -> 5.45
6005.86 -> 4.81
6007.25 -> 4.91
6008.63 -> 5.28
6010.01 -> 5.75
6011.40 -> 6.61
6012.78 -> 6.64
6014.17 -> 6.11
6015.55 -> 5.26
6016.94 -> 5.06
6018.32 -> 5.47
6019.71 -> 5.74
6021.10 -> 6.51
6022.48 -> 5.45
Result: 1.4 angstrom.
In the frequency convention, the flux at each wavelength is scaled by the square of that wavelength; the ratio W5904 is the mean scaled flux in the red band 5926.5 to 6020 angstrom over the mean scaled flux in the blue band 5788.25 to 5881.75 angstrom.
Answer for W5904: 0.92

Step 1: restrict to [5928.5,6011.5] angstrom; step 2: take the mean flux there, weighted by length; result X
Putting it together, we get 5.98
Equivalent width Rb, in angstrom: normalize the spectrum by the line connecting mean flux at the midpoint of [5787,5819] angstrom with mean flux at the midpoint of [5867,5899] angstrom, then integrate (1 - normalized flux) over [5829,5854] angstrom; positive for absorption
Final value -0.8 angstrom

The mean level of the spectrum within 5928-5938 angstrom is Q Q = 6.22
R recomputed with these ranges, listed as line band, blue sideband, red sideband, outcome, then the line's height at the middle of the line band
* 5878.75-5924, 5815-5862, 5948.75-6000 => 2.9 angstrom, 6.42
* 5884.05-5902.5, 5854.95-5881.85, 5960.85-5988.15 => 0.6 angstrom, 6.24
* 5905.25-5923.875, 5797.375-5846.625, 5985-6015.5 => 1.6 angstrom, 6.47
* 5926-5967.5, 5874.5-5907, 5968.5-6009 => 0.5 angstrom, 6.06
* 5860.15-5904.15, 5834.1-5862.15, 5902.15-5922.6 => 1.2 angstrom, 6.3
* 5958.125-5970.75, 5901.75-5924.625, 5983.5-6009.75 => 0.4 angstrom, 5.93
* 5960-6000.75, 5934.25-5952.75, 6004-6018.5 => -0.9 angstrom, 5.86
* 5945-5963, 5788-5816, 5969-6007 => 1.4 angstrom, 6.21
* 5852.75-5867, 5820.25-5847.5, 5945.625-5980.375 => 1.1 angstrom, 6.8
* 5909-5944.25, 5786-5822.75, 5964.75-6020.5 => 1.3 angstrom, 6.36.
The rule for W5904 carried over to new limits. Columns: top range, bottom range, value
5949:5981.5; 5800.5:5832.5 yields 0.87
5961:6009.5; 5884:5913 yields 0.99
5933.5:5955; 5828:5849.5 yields 0.90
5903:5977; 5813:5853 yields 0.90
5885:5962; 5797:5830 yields 0.89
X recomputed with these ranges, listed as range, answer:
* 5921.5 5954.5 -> 6.24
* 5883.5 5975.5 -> 6.04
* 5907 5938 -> 6.06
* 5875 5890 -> 6.17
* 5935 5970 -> 5.91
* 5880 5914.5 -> 6.15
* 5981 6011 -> 5.89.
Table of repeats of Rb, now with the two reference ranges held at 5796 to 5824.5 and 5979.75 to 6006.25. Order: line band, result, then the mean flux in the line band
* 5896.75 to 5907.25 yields 0.6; 6.12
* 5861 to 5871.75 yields 0.9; 6.14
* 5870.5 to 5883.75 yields 0.7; 6.31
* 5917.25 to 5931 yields 0.7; 6.07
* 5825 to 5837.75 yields 0.1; 6.87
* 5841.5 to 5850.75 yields -0.4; 7.11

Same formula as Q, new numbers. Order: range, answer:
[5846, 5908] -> 6.27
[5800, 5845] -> 6.99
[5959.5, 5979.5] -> 5.93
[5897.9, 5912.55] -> 6.2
